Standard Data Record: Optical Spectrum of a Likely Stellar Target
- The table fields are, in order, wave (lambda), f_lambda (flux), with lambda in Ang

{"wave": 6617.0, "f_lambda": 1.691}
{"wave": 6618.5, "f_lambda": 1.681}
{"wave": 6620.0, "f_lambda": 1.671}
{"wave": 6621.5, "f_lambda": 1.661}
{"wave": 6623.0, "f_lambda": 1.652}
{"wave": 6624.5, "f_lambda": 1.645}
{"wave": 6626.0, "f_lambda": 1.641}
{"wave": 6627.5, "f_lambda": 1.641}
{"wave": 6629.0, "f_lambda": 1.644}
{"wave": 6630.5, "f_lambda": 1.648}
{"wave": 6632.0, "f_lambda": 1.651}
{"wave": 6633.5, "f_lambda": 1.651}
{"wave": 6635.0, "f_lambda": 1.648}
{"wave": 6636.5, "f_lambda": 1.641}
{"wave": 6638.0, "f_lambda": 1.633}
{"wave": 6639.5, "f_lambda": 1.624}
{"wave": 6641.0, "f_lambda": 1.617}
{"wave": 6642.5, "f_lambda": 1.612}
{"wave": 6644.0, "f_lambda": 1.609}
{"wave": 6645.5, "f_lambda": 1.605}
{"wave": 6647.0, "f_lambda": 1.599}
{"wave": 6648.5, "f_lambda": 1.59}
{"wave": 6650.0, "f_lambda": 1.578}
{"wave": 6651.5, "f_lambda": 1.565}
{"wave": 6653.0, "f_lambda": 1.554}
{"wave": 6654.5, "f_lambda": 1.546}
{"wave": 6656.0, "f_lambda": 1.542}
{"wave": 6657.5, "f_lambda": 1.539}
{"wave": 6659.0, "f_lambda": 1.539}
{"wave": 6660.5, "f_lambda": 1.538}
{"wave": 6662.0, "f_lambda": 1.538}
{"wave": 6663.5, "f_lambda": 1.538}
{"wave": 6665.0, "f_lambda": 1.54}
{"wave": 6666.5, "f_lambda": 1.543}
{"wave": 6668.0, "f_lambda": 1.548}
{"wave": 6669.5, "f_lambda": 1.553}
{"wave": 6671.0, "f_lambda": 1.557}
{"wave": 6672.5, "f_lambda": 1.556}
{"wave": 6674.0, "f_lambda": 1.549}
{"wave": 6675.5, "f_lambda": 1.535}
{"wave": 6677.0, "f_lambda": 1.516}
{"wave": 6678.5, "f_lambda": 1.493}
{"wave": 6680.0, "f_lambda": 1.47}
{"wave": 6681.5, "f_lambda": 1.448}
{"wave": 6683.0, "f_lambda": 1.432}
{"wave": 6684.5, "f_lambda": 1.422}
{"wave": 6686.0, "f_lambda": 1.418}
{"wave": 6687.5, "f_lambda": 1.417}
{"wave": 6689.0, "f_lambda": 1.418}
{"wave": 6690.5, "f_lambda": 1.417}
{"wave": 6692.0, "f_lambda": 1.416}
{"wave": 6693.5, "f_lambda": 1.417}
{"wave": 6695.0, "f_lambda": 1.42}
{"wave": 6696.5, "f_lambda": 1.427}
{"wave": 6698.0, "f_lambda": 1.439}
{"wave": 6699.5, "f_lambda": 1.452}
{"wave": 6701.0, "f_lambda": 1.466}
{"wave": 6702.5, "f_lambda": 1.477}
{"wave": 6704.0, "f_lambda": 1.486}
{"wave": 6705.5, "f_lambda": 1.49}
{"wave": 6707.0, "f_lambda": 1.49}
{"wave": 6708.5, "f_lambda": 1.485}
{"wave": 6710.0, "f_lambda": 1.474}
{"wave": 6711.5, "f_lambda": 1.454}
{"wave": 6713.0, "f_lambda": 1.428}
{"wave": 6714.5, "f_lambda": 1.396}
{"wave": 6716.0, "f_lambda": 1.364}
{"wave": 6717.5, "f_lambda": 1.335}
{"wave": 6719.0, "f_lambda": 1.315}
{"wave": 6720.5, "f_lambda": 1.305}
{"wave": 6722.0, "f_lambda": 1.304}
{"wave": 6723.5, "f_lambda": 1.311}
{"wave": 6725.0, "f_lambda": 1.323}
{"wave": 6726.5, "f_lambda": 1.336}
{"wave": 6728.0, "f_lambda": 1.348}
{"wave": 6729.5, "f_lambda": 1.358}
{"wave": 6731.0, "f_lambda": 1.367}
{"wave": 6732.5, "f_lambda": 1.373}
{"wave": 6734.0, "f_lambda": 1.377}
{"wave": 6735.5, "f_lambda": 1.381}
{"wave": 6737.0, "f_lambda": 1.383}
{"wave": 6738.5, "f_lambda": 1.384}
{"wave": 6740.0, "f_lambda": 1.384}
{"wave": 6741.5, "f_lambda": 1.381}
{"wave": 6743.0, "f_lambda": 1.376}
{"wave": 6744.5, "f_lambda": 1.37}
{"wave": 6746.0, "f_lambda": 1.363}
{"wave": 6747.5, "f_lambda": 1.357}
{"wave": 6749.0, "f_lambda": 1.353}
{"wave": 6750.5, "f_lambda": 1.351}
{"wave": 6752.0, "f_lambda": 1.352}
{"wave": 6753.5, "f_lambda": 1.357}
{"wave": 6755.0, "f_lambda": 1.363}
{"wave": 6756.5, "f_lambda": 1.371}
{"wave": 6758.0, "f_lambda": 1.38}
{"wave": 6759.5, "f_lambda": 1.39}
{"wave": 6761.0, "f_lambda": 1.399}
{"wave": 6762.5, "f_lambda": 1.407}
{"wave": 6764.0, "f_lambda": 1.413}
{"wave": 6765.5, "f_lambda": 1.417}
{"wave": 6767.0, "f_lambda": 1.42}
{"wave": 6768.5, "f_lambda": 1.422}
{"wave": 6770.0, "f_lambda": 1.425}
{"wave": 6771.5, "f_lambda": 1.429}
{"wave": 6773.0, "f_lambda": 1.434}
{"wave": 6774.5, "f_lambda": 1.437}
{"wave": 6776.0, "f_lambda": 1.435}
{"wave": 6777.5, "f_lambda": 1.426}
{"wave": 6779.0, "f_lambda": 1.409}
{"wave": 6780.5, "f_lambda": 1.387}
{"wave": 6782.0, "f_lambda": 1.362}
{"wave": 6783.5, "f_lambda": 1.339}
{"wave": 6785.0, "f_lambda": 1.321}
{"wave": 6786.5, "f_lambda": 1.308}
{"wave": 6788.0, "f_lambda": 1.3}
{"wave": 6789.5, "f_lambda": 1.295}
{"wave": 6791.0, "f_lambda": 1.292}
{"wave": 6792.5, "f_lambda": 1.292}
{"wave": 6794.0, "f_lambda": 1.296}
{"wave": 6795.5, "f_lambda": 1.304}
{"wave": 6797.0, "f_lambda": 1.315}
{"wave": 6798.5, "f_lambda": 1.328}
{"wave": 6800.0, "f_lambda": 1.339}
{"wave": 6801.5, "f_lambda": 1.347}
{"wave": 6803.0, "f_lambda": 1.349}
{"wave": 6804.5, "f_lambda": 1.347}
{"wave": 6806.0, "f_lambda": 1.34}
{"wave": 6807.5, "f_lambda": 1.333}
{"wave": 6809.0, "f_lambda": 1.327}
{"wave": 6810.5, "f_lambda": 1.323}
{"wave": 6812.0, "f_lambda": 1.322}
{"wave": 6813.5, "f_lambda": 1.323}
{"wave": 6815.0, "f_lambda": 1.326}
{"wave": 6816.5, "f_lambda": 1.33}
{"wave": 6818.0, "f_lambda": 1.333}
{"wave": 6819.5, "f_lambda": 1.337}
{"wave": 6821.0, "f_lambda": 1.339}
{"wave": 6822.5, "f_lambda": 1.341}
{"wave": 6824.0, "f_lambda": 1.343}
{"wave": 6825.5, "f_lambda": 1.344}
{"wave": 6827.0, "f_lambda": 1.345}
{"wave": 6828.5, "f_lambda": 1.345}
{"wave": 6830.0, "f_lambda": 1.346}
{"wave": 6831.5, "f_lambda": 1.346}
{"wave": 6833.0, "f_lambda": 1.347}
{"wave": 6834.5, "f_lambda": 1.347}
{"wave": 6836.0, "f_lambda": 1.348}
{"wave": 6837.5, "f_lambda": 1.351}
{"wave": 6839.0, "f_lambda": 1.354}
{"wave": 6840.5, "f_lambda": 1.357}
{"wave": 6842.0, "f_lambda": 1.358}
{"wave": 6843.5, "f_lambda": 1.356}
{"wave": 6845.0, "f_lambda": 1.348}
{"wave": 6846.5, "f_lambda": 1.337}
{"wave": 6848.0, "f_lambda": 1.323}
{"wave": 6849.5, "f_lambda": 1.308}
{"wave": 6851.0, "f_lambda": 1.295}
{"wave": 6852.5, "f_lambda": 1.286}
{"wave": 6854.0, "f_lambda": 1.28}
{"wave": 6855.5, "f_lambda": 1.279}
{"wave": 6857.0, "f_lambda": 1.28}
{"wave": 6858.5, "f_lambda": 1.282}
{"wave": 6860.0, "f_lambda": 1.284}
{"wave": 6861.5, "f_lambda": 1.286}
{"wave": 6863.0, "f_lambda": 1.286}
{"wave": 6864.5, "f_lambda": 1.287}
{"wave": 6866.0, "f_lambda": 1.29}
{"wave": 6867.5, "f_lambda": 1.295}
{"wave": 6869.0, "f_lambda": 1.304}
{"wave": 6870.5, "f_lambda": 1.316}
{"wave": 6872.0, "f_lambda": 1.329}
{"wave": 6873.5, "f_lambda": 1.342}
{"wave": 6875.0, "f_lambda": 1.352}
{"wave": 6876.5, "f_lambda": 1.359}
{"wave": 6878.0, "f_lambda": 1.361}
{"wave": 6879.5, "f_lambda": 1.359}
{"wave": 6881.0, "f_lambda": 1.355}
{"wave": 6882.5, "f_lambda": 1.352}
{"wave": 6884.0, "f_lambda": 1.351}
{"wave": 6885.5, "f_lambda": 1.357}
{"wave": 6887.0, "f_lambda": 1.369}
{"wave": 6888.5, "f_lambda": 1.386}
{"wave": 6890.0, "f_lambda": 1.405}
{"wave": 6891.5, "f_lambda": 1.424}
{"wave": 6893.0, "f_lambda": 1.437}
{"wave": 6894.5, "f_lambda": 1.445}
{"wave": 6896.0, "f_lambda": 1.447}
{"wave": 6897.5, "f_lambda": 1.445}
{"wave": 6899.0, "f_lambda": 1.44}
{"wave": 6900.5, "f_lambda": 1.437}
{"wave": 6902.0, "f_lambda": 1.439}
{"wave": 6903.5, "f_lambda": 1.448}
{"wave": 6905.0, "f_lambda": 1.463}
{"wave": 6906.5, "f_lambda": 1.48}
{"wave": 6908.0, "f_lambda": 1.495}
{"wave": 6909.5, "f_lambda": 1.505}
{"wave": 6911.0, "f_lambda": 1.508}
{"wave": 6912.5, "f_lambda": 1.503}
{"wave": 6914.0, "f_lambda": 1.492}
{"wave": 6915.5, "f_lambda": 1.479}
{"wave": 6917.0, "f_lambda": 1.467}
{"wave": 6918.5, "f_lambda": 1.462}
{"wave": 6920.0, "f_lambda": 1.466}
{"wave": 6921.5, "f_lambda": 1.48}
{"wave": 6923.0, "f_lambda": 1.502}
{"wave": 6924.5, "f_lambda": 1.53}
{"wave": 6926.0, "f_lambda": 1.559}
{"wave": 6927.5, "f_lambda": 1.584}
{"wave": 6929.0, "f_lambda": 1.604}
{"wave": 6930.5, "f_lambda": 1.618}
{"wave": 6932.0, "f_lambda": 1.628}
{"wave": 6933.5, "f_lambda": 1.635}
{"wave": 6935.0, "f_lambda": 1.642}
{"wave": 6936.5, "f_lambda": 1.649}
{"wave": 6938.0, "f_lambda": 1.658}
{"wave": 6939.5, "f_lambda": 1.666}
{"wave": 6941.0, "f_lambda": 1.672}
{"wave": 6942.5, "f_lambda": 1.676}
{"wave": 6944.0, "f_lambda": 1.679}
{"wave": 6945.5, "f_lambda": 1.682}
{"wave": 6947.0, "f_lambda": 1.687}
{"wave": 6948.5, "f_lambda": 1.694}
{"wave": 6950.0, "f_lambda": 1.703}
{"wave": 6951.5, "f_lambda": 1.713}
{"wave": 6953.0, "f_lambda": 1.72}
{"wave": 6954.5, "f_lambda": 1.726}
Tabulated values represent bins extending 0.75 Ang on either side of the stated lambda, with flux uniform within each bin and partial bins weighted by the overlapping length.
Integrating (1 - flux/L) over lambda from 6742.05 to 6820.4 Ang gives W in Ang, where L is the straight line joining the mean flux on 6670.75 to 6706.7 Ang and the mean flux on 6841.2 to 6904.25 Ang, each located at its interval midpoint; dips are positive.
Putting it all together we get 2.6 Ang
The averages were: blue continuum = 1.46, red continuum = 1.35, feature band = 1.36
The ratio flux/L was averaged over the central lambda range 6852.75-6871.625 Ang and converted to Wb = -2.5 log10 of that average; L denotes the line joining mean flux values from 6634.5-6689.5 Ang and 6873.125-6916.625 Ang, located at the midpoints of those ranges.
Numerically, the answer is 0.12 mag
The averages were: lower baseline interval 1.54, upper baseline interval 1.42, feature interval 1.29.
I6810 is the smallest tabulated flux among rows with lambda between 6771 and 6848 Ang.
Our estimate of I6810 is 1.292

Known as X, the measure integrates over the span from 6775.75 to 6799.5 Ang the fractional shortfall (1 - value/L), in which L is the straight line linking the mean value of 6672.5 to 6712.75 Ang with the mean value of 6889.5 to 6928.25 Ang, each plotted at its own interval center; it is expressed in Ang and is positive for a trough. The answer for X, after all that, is 2.1 Ang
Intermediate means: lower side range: 1.46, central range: 1.34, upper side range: 1.48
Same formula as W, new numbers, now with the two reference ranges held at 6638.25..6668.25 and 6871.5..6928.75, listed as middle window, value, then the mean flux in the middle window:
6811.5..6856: 4.2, 1.33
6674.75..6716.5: 2.6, 1.45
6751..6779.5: 2.0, 1.4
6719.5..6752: 3.6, 1.36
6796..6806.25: 1.1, 1.34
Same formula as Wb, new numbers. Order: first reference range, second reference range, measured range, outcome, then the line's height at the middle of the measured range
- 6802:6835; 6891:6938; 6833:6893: 0.07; 1.42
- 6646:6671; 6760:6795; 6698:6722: 0.04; 1.48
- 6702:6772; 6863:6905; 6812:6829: 0.04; 1.38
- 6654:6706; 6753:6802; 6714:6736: 0.07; 1.43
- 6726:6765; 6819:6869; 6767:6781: -0.05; 1.36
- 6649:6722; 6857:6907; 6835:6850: 0.04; 1.39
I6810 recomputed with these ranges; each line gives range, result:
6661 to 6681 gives 1.47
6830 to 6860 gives 1.279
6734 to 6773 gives 1.351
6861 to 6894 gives 1.286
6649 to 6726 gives 1.304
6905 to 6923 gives 1.462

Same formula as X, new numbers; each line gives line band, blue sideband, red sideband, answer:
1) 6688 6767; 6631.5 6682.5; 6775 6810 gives 3.0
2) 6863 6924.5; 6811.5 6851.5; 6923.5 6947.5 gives 4.3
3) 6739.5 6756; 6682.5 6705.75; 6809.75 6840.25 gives 0.4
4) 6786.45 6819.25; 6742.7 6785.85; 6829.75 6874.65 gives 0.9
